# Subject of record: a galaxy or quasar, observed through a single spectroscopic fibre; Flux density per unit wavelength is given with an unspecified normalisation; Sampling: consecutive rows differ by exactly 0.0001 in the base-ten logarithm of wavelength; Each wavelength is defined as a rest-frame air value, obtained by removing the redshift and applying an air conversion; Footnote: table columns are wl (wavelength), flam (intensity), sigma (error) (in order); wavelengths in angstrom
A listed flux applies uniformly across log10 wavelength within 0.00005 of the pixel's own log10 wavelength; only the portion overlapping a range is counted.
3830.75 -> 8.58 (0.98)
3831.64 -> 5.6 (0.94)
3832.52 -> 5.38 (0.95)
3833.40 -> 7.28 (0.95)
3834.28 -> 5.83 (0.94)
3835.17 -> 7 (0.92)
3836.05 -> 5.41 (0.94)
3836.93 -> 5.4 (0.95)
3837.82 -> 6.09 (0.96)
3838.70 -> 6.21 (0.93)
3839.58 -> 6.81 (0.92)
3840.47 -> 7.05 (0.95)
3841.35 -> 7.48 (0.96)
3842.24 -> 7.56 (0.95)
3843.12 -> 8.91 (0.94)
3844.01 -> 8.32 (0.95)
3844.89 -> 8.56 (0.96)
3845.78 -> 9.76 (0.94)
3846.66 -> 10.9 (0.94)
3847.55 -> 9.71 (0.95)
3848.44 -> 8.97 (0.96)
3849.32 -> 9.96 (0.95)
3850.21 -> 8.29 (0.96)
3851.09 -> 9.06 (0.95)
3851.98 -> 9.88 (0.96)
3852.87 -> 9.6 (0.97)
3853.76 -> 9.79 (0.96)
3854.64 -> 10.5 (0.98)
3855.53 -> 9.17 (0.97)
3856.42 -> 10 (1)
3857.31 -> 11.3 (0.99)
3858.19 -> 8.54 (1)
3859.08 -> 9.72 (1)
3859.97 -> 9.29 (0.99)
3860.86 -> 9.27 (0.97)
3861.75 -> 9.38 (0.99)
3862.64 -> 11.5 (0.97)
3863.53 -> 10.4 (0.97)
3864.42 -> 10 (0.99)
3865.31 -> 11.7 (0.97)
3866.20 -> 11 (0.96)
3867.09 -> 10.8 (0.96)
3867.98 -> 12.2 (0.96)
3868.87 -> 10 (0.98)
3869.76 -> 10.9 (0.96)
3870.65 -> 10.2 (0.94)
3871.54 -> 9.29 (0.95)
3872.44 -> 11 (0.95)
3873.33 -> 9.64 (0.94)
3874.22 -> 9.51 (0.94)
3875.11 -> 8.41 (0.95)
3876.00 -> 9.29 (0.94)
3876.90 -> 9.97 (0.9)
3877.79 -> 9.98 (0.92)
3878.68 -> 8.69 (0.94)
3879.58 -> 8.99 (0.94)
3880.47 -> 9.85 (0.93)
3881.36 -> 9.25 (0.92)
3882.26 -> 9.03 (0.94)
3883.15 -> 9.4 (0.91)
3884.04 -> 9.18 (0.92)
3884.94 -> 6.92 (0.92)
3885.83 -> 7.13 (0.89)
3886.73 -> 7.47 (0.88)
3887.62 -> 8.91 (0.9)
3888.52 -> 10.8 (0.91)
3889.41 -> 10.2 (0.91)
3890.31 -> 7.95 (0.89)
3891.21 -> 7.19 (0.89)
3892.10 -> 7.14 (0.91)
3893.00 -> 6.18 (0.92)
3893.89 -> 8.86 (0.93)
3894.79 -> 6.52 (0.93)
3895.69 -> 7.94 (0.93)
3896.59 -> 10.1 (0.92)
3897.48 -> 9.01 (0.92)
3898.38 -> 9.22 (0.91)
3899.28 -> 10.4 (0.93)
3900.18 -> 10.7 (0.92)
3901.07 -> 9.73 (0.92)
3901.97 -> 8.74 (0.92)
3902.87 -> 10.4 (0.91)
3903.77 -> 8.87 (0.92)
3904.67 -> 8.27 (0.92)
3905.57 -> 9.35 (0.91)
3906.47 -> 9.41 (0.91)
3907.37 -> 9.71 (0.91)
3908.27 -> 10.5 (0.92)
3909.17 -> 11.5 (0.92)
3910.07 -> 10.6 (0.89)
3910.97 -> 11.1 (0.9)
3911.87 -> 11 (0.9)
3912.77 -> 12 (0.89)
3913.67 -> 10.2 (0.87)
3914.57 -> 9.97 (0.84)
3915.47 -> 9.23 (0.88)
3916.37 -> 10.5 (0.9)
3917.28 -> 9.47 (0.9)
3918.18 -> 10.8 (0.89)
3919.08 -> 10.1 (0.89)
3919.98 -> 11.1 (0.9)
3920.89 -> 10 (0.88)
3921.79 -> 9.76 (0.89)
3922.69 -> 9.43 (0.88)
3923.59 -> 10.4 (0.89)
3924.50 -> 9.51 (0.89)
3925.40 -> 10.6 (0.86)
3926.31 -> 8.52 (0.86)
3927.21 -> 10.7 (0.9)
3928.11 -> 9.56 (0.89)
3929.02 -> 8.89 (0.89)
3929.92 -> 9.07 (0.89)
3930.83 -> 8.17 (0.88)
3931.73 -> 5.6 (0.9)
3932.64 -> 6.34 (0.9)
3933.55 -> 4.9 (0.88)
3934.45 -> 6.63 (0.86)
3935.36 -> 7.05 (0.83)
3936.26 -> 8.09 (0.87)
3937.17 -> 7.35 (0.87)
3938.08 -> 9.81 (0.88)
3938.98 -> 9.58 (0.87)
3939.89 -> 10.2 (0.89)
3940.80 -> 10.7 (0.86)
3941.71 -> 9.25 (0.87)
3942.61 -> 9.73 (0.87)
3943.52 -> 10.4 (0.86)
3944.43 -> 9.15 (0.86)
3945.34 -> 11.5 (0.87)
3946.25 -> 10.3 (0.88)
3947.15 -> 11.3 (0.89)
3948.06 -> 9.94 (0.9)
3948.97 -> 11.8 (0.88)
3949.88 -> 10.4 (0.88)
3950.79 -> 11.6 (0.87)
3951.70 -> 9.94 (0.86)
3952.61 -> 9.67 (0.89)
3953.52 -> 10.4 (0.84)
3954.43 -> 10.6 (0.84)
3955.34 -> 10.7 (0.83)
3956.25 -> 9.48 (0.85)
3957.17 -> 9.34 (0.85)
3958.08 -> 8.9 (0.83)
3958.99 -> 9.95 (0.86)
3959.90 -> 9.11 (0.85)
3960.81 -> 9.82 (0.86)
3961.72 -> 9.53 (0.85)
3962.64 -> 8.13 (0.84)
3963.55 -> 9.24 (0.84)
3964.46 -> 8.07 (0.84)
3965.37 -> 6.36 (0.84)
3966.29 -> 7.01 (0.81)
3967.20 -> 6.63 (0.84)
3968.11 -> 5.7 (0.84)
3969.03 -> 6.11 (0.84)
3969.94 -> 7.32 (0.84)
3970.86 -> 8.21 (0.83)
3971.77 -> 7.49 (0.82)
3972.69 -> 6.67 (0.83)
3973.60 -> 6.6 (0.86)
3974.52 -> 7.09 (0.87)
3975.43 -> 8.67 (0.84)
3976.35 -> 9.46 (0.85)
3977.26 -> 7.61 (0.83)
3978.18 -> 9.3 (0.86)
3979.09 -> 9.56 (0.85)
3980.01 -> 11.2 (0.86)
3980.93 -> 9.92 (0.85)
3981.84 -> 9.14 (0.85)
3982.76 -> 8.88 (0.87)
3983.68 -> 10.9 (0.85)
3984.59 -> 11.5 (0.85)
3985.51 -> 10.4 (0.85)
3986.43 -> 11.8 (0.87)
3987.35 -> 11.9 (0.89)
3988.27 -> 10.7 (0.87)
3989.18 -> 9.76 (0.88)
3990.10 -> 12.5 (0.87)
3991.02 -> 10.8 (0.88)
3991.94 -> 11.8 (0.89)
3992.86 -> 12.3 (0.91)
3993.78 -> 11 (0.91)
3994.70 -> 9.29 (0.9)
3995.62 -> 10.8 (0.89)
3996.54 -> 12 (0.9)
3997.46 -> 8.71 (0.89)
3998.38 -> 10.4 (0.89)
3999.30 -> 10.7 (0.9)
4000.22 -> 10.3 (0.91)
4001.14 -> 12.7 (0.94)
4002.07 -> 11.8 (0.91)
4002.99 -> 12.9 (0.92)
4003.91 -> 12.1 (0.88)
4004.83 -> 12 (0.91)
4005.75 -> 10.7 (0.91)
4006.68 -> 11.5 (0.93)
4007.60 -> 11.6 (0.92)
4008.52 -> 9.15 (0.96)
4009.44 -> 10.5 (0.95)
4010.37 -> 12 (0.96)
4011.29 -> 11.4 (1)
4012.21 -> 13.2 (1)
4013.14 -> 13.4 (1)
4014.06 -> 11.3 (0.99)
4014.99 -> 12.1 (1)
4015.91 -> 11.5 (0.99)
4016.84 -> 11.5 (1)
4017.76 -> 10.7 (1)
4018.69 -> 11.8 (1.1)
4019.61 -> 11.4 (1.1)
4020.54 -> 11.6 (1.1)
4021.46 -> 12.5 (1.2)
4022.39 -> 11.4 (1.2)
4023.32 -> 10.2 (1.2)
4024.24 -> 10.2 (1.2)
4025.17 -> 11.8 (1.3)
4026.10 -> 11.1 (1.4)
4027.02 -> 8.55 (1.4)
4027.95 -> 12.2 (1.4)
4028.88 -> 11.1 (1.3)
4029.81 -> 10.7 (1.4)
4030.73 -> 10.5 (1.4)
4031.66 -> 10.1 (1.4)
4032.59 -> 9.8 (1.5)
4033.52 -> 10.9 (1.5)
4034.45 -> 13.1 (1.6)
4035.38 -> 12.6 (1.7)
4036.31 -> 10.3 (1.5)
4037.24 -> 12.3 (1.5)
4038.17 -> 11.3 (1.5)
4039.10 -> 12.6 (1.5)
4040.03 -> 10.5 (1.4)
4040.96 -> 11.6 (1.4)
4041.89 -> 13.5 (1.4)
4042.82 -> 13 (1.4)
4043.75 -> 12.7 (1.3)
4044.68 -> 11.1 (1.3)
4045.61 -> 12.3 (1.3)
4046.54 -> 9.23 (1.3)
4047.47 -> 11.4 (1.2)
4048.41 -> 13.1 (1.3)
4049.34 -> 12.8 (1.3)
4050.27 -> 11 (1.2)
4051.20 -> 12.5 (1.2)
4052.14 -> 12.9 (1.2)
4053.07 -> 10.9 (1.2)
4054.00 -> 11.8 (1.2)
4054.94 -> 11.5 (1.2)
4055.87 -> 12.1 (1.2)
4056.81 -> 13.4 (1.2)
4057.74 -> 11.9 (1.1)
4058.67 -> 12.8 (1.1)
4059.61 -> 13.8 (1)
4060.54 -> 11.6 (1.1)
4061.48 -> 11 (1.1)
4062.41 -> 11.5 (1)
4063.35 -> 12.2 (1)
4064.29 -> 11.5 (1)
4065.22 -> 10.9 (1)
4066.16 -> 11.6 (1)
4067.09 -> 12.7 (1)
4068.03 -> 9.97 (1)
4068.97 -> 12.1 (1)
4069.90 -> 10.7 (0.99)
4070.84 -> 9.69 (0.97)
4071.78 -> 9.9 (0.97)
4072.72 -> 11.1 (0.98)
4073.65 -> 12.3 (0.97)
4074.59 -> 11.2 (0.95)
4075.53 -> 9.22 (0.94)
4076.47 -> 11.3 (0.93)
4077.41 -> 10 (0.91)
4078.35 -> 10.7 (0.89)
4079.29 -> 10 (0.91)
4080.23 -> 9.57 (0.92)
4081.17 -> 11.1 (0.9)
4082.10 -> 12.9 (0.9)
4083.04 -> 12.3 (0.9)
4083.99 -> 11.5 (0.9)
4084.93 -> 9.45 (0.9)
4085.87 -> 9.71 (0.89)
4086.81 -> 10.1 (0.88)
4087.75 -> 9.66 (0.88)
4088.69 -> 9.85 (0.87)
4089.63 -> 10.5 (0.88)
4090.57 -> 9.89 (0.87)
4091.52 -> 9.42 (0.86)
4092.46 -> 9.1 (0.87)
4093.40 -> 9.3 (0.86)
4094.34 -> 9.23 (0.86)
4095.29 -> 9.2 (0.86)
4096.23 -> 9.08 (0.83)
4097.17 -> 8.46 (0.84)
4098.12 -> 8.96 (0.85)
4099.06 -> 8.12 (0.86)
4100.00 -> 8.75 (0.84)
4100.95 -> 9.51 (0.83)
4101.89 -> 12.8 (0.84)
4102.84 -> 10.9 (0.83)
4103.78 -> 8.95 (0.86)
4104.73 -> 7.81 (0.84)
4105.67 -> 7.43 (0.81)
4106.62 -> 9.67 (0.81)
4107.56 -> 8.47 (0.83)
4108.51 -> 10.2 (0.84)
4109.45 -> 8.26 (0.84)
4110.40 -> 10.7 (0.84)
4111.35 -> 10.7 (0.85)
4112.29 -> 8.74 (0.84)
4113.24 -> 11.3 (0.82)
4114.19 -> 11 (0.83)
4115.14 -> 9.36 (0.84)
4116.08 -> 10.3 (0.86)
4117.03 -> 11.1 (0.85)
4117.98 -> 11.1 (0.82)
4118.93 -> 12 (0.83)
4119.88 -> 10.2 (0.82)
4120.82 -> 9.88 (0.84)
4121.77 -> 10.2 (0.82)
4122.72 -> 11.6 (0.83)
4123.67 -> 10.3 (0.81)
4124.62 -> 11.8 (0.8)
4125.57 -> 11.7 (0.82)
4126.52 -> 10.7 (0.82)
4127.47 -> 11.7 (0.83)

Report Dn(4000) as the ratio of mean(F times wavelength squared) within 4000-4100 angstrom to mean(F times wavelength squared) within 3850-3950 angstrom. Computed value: 1.27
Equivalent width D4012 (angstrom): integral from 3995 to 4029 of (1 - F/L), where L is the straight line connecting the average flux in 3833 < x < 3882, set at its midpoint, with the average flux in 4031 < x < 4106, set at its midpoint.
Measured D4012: -2.8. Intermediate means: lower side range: 9.16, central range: 11.3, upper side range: 10.9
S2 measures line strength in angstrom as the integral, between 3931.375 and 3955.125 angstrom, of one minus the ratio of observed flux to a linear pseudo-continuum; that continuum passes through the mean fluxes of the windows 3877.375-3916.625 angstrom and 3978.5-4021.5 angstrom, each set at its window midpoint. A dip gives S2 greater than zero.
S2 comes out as 1.9 angstrom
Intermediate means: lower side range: 9.27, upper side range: 11.2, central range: 9.35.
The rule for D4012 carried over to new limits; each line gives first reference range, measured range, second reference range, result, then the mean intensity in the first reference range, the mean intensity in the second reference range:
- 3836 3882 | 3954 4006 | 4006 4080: 5.14 angstrom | 9.33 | 11.4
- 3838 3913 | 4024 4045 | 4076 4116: -3.60 angstrom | 9.36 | 9.86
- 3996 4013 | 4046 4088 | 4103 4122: -3.21 angstrom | 11.4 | 9.89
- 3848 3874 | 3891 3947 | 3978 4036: 6.09 angstrom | 10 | 11.1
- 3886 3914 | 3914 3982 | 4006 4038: 6.78 angstrom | 9.33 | 11.3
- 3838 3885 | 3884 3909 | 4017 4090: 2.45 angstrom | 9.46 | 11.3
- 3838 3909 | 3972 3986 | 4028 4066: 2.17 angstrom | 9.26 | 11.7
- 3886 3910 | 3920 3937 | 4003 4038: 1.84 angstrom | 9.04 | 11.3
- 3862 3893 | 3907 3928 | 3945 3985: -2.20 angstrom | 9.47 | 9.1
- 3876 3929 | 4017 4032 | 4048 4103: -0.82 angstrom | 9.44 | 10.9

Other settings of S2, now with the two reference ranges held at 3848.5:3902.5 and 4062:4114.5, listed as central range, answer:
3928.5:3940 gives 2.2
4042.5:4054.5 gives -2.2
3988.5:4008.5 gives -2.6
